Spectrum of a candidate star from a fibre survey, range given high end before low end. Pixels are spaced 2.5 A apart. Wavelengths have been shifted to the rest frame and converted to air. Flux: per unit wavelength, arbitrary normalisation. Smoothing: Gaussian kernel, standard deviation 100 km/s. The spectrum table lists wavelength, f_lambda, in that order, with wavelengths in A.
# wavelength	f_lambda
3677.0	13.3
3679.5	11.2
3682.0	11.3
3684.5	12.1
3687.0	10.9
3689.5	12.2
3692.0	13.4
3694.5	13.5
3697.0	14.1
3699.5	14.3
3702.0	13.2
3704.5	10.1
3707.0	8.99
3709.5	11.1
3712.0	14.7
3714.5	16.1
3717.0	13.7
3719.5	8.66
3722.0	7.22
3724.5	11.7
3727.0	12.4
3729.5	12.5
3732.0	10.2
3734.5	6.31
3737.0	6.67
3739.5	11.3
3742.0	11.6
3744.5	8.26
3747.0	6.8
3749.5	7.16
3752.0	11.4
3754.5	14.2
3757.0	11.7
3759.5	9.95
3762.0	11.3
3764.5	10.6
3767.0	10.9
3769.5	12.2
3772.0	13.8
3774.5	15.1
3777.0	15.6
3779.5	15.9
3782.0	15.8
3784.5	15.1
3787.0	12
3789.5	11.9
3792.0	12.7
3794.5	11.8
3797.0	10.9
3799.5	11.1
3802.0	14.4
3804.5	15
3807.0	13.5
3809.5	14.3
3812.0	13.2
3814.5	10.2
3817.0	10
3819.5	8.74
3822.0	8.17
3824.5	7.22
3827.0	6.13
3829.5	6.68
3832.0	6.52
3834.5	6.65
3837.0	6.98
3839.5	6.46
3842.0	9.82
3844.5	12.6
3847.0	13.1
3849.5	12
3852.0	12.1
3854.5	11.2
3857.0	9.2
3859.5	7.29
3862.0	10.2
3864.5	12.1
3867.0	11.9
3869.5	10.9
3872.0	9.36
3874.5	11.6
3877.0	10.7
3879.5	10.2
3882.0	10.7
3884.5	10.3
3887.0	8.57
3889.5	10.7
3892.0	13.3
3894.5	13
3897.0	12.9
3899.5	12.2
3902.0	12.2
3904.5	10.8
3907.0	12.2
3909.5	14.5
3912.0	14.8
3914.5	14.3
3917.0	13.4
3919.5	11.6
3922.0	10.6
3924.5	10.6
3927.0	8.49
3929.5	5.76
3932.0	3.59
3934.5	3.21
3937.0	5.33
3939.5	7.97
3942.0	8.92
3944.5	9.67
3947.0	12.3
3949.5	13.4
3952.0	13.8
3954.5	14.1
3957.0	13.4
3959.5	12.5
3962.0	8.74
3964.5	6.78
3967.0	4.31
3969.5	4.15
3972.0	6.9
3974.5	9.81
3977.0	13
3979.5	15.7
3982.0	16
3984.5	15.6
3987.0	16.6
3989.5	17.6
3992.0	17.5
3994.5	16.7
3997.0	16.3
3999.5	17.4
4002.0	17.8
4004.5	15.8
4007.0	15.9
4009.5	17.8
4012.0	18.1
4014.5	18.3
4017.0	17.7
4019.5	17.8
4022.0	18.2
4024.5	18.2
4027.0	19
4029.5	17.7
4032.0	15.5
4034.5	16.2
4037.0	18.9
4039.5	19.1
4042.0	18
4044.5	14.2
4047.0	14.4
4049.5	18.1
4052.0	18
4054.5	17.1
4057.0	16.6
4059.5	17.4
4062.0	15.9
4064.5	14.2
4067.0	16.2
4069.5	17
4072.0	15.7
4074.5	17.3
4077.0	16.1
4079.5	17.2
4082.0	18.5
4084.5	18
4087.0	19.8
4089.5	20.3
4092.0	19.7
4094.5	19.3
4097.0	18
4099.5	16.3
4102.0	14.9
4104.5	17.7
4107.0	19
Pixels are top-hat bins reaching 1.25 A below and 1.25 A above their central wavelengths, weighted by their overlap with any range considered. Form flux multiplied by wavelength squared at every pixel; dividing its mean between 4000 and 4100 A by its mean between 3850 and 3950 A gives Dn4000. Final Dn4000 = 1.8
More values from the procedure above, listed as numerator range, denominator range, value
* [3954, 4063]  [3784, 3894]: 1.58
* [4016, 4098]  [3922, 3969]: 2.04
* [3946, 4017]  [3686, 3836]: 1.37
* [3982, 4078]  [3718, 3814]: 1.66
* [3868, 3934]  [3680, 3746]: 1.06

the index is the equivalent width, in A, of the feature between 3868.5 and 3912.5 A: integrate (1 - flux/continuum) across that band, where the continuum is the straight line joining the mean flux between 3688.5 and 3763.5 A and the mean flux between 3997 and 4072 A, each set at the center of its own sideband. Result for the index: 8.5 A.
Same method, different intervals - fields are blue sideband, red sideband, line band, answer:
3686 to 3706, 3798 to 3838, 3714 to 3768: 5.9 A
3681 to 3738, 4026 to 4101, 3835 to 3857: 5.5 A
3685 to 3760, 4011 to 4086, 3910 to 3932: 5.8 A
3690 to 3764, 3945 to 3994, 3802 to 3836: 4.9 A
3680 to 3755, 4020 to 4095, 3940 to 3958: 3.9 A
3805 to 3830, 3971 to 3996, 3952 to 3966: 2.7 A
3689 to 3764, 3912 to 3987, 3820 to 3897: 5.4 A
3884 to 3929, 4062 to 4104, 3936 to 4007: 7.5 A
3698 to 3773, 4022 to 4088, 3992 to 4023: -2.2 A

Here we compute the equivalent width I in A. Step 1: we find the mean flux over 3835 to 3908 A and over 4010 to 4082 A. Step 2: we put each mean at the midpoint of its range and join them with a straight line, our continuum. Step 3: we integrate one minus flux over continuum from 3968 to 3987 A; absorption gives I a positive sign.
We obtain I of 3.7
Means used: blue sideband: 10.8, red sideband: 17.1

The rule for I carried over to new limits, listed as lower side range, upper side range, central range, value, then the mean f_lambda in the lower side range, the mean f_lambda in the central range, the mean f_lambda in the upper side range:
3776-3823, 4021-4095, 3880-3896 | 3.6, 12.7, 11.1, 17.4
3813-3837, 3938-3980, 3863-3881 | -4.8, 7.83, 11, 10.2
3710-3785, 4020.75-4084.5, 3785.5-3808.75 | -0.3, 11.6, 12.7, 17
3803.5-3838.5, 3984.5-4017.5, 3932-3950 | 8.0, 9.46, 8.14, 17.1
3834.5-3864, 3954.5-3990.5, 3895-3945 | 3.0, 9.99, 10.2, 11.6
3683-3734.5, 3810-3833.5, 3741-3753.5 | 2.0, 11.9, 9.1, 8.7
